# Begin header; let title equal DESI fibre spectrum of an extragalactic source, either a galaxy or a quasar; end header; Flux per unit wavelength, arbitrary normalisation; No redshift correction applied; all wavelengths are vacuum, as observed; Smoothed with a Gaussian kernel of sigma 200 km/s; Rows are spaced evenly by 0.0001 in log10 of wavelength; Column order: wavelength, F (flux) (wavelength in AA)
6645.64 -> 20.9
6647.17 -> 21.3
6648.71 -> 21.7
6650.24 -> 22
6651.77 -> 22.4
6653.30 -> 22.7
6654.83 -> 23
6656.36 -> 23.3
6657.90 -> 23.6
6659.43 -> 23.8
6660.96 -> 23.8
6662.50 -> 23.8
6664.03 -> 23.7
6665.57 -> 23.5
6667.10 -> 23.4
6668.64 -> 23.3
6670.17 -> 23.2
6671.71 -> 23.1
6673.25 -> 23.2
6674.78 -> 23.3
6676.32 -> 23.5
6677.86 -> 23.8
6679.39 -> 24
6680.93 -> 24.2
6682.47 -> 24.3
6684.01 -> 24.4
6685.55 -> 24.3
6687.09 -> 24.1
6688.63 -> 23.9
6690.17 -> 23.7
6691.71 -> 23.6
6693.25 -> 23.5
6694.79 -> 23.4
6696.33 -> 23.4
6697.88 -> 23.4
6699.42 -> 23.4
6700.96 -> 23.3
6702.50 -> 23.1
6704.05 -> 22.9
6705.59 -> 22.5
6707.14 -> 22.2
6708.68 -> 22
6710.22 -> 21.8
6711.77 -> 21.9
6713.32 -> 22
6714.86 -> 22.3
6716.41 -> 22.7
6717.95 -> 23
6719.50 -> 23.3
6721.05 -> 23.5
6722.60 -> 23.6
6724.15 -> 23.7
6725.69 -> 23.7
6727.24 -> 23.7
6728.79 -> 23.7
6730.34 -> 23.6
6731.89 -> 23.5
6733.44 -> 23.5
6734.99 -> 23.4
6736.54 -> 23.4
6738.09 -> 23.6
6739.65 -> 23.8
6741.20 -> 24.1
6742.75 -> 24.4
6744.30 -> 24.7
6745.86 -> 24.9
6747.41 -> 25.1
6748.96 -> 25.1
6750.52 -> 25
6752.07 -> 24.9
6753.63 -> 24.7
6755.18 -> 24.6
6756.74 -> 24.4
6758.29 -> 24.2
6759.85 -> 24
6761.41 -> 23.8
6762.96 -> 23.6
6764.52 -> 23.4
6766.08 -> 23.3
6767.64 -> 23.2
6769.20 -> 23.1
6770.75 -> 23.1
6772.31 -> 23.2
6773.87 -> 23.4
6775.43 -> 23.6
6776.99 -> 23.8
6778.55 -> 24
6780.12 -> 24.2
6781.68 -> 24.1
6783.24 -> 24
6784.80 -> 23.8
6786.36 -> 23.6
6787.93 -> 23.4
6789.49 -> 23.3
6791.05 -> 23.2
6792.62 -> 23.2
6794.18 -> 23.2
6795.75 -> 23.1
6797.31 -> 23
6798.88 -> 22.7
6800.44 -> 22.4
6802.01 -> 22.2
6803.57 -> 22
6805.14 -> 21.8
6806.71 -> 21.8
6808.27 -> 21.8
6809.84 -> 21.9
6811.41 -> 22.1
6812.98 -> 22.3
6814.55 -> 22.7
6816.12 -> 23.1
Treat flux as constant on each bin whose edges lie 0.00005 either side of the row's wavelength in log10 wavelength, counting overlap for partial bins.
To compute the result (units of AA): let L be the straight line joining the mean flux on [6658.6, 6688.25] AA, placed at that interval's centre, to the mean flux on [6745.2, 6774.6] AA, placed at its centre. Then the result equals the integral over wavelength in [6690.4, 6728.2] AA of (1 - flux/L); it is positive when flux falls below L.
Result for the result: 1.4 AA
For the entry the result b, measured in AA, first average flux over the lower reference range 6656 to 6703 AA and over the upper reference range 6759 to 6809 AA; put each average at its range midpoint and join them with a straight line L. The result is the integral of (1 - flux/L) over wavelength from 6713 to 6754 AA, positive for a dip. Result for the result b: -0.7 AA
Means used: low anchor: 23.6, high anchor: 23.2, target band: 23.8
